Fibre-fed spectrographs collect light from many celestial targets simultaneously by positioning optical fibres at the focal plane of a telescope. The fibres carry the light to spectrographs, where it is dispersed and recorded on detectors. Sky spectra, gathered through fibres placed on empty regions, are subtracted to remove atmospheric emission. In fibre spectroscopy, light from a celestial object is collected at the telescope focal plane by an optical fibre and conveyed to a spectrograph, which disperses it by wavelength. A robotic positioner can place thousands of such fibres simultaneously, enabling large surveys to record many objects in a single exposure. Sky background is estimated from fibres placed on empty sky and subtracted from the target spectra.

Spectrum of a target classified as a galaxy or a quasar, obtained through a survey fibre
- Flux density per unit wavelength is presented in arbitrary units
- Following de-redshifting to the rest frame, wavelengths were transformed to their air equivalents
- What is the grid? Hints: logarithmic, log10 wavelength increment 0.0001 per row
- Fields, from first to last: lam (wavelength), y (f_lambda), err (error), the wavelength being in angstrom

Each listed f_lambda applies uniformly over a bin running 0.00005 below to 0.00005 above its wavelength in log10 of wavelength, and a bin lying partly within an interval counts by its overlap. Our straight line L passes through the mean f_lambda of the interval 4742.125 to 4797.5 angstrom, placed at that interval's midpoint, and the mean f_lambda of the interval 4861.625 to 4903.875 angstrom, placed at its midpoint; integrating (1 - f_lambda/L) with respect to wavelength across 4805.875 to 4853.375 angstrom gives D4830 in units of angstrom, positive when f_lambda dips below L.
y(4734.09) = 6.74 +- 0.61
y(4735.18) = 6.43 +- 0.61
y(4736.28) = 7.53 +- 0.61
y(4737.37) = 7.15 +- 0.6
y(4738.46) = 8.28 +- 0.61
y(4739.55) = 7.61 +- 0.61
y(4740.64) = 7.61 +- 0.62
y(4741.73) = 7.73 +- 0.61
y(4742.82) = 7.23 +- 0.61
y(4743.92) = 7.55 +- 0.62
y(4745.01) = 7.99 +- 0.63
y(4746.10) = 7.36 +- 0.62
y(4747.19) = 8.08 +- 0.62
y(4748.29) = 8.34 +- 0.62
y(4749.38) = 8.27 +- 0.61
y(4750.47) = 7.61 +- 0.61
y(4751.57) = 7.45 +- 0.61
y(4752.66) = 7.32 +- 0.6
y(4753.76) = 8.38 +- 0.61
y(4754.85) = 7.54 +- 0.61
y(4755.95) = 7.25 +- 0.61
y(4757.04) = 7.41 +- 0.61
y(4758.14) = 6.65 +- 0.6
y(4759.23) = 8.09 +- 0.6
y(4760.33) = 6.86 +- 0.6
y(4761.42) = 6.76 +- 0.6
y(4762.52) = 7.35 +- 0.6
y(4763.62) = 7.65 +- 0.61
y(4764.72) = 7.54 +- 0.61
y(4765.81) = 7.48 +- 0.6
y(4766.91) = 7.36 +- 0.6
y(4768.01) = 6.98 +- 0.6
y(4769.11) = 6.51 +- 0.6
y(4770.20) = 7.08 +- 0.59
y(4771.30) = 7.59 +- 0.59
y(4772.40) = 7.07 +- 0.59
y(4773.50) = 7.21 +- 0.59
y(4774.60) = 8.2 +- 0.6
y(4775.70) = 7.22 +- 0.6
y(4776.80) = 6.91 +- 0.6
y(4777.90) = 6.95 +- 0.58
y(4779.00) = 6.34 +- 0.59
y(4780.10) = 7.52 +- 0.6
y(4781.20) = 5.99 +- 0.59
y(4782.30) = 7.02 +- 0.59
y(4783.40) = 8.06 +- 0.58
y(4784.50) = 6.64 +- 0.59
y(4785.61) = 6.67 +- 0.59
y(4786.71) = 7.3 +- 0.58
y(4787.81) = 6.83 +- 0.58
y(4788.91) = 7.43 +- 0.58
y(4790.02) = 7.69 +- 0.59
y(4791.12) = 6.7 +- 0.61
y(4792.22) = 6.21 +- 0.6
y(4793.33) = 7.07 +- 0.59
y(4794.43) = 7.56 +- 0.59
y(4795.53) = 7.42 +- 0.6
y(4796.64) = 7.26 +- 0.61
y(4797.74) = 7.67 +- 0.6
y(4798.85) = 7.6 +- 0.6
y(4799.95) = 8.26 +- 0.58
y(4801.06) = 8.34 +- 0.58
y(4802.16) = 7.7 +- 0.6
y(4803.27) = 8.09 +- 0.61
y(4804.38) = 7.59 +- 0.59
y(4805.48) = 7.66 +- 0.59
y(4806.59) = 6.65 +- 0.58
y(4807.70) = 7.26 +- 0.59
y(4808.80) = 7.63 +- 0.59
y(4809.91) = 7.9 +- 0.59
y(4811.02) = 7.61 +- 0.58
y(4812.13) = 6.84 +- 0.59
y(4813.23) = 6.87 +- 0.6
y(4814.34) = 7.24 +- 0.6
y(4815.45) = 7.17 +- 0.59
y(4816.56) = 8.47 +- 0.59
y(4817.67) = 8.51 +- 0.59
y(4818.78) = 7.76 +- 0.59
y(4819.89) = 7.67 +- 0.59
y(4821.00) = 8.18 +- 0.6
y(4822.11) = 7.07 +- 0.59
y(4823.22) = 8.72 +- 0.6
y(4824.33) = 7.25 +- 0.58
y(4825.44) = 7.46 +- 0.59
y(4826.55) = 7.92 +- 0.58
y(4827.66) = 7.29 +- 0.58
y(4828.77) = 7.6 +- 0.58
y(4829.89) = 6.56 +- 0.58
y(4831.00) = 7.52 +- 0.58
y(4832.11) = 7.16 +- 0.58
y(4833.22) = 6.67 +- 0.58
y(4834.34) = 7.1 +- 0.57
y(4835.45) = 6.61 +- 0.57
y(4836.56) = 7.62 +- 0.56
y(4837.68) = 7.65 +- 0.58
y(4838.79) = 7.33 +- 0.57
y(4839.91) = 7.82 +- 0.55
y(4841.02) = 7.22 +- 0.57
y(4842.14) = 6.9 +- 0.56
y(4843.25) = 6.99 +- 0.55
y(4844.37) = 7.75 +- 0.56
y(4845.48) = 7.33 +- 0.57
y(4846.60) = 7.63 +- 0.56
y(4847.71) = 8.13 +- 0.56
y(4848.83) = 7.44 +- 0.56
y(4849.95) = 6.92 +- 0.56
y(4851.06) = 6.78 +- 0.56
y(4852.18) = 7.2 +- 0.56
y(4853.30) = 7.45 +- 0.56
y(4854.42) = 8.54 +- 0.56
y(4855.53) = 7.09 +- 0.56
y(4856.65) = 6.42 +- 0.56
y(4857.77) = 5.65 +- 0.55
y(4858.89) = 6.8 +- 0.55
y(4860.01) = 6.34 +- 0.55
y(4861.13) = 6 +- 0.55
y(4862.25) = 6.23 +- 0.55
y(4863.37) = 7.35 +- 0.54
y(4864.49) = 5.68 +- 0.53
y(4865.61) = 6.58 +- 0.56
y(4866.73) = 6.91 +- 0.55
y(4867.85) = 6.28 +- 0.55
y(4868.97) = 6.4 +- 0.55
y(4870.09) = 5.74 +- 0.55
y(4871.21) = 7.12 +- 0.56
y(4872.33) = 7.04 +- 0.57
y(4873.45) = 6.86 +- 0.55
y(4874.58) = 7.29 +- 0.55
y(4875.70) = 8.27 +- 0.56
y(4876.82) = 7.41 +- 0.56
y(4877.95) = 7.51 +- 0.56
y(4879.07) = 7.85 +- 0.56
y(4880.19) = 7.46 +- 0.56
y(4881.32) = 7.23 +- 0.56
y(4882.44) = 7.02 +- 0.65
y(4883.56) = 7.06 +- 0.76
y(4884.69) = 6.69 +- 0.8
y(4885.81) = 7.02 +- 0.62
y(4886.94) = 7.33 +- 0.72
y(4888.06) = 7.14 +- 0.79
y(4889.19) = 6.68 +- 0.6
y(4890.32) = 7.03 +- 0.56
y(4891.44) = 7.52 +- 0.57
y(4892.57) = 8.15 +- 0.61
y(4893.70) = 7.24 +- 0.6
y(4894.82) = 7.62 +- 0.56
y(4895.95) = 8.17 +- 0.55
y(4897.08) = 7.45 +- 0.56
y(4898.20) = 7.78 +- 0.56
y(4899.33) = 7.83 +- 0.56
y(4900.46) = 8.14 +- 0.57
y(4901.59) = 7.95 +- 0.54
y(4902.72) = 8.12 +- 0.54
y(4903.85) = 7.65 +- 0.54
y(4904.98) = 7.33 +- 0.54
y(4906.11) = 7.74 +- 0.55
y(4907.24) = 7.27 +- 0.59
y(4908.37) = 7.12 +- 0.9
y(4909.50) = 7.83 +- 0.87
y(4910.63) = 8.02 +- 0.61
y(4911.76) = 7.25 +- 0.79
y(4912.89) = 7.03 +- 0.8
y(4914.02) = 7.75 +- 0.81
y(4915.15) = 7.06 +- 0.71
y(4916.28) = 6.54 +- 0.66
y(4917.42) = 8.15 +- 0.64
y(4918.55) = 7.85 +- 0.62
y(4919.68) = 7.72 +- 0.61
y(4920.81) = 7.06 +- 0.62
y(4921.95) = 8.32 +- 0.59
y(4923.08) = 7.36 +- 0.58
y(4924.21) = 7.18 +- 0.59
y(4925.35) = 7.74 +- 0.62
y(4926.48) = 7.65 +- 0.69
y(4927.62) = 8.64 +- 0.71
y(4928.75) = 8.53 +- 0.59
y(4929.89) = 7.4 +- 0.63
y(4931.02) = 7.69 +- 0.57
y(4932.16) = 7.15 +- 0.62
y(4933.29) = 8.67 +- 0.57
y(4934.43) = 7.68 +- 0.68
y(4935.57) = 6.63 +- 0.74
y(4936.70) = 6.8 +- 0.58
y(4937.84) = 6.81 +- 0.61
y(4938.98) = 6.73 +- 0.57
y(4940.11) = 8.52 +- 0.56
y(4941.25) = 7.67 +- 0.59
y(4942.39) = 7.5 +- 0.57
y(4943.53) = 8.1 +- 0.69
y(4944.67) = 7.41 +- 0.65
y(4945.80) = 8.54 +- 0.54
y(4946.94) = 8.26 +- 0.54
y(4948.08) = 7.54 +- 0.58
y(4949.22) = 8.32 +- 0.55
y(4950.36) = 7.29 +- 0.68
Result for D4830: -1.01 angstrom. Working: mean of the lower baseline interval 7.3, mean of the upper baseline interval 7.23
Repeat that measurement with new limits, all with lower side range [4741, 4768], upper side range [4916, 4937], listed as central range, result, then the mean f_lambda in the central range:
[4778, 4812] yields 1.1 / 7.31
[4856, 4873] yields 2.6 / 6.44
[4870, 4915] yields 1.1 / 7.43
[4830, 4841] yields 0.5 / 7.25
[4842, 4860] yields 1.0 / 7.17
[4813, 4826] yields -0.2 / 7.72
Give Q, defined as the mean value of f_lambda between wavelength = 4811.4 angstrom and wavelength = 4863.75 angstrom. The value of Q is 7.28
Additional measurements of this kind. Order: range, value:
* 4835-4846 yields 7.33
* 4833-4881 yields 7.06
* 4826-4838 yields 7.23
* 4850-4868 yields 6.72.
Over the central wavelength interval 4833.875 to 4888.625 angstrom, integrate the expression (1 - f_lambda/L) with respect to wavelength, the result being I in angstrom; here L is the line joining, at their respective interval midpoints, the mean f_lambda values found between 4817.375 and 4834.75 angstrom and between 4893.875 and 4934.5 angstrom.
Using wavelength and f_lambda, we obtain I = 3.7 angstrom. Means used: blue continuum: 7.52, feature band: 7.07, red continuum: 7.68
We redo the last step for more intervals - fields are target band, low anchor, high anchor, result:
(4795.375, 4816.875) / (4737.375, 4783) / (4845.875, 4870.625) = -1.31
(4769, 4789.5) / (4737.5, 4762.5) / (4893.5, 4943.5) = 1.36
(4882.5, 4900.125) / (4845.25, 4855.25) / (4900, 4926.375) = 0.38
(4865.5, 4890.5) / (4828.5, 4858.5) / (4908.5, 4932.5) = 1.17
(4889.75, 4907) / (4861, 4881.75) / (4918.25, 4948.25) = -1.08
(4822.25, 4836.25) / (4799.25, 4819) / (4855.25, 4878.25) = -0.01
